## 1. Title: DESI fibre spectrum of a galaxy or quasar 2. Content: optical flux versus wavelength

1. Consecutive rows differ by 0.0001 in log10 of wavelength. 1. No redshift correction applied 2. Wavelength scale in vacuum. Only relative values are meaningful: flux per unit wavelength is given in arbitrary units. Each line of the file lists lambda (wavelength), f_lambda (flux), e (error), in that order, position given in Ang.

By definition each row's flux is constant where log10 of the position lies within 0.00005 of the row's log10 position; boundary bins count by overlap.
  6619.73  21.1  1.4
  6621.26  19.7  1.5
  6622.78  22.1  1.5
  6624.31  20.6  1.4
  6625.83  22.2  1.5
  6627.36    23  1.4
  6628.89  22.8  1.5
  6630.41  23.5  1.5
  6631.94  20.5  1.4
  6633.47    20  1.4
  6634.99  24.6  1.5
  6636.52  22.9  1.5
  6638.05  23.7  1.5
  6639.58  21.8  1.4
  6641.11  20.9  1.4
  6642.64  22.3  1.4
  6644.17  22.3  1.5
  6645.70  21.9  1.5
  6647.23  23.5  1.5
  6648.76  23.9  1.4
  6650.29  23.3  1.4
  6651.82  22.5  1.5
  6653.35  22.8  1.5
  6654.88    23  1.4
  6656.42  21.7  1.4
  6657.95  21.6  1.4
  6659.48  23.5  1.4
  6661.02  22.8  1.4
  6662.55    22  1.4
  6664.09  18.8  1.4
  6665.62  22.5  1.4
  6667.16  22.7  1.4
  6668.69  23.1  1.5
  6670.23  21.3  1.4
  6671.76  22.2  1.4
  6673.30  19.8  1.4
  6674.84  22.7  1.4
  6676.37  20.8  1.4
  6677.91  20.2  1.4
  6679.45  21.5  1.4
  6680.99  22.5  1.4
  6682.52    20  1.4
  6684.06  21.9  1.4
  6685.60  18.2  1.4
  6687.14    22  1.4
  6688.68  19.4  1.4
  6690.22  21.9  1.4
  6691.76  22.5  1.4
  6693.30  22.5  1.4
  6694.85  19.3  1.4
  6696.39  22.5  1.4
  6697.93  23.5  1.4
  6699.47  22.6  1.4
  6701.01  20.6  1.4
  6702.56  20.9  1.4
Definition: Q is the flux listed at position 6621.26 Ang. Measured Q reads 19.7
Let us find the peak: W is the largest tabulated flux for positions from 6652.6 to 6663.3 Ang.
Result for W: 23.5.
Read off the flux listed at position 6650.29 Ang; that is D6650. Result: 23.3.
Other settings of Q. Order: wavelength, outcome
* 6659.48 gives 23.5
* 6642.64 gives 22.3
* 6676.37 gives 20.8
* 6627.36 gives 23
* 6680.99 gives 22.5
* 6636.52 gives 22.9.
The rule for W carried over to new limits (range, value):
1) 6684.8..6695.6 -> 22.5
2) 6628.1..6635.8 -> 24.6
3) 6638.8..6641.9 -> 21.8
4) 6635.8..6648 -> 23.7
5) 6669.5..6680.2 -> 22.7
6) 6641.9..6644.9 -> 22.3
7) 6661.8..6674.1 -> 23.1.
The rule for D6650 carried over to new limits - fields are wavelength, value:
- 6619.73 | 21.1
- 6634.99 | 24.6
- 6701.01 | 20.6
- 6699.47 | 22.6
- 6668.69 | 23.1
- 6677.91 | 20.2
